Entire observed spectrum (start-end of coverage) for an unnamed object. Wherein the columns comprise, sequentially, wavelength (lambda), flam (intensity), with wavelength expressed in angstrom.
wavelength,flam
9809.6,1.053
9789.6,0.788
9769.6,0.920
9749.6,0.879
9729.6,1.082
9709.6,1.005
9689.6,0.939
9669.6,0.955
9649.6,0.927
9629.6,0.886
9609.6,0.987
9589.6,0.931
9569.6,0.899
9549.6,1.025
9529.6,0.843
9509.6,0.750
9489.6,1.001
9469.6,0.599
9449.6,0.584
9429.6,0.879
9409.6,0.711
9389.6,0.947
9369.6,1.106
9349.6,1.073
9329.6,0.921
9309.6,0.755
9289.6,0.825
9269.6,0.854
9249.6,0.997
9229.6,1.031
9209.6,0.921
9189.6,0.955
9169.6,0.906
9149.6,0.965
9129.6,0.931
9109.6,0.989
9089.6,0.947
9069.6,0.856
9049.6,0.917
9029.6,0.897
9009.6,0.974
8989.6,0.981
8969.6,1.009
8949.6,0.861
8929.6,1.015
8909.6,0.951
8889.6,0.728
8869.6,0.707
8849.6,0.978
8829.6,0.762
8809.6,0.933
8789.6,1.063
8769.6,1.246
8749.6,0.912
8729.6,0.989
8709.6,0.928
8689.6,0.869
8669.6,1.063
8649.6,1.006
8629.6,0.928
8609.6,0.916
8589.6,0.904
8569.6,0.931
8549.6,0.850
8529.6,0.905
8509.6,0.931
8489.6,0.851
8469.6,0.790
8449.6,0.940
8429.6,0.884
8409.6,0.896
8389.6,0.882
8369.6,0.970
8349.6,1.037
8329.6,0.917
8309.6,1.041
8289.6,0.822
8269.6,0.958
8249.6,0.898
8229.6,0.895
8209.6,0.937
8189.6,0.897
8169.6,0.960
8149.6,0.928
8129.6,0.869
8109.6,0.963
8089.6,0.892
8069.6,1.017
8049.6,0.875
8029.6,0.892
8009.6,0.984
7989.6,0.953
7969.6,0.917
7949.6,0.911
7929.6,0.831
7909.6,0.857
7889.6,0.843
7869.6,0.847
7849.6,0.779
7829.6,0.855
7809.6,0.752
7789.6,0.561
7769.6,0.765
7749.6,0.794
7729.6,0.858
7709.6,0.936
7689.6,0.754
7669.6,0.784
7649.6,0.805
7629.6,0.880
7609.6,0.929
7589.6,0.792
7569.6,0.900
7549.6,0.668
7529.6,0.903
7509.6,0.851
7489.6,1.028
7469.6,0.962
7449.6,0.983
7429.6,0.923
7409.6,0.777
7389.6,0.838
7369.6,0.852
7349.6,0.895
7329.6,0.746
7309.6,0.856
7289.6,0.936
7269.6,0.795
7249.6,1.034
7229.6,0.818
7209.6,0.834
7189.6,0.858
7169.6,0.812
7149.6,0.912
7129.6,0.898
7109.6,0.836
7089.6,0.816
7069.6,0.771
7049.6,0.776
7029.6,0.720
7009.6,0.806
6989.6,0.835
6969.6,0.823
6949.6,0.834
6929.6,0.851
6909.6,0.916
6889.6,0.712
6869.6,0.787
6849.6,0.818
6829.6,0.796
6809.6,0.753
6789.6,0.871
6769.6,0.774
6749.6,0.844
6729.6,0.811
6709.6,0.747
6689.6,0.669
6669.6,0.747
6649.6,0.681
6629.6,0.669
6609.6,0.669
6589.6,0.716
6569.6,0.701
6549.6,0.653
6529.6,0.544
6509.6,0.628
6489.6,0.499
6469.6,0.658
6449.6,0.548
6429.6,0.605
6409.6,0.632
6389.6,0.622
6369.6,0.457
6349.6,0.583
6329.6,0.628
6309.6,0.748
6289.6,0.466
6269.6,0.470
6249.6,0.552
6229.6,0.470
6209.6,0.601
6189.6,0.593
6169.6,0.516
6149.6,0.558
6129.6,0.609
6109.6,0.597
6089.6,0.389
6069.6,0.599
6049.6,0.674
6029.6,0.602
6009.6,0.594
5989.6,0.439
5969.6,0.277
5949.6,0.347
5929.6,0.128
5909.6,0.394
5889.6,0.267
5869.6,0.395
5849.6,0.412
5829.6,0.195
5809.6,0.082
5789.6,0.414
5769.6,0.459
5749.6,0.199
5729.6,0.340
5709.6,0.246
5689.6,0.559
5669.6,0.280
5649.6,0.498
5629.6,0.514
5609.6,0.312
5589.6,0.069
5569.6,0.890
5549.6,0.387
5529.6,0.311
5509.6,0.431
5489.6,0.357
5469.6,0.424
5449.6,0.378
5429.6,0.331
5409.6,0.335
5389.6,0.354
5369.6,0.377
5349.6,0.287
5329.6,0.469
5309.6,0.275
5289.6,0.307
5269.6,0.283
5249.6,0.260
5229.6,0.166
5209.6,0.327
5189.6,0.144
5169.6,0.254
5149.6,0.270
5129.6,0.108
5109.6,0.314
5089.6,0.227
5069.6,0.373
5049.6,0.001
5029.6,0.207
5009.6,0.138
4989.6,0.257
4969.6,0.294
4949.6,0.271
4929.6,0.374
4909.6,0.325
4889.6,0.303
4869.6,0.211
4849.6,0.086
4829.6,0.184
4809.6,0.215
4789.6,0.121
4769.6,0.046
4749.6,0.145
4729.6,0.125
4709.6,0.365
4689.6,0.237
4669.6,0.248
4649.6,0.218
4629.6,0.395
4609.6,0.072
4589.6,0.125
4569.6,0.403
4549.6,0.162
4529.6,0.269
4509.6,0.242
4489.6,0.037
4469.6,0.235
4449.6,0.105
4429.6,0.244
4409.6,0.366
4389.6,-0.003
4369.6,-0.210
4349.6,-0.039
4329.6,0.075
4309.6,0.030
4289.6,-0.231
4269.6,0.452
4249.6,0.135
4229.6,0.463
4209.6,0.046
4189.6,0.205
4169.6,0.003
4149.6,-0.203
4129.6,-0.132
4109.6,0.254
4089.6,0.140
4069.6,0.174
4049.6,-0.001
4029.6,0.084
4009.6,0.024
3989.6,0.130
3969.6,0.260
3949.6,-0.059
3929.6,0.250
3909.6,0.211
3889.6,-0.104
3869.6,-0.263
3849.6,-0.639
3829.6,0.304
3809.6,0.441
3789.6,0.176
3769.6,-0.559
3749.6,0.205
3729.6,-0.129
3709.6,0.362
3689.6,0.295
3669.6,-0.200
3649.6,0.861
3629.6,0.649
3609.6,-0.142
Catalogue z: 0.506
